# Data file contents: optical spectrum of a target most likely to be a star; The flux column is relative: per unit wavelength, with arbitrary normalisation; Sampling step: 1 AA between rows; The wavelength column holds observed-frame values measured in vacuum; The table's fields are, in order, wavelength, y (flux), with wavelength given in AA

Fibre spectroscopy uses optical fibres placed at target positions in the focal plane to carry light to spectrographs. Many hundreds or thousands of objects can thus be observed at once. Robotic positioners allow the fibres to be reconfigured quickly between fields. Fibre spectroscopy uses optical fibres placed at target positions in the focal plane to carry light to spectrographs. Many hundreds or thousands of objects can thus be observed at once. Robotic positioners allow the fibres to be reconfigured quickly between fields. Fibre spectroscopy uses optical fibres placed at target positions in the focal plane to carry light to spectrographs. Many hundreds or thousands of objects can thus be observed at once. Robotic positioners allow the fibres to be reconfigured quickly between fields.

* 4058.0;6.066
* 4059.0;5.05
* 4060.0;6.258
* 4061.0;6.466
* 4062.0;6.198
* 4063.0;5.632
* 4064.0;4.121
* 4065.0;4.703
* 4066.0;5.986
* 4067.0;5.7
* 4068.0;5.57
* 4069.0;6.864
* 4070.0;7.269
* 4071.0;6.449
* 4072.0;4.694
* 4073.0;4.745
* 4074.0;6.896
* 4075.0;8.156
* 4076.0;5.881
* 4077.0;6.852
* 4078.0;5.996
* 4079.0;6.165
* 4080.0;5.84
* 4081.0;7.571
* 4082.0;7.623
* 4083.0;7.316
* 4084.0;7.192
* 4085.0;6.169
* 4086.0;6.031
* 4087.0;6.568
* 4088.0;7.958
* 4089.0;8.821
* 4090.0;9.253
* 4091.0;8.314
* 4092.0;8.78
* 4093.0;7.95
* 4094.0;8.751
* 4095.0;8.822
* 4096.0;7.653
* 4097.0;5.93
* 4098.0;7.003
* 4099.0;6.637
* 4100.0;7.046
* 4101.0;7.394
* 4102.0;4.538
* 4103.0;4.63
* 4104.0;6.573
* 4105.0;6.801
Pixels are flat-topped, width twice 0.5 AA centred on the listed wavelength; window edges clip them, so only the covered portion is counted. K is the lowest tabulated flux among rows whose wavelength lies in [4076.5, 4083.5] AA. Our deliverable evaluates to 5.84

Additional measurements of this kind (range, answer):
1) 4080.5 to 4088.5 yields 6.031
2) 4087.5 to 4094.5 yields 7.95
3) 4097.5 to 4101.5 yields 6.637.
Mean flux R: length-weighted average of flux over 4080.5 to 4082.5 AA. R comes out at 7.6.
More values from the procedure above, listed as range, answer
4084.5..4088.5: 6.68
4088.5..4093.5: 8.62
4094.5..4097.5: 7.47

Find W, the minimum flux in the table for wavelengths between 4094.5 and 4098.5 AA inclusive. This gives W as 5.93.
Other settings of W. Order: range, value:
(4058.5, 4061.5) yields 5.05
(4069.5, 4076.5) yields 4.694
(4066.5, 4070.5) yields 5.57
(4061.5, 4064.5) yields 4.121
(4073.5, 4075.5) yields 6.896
